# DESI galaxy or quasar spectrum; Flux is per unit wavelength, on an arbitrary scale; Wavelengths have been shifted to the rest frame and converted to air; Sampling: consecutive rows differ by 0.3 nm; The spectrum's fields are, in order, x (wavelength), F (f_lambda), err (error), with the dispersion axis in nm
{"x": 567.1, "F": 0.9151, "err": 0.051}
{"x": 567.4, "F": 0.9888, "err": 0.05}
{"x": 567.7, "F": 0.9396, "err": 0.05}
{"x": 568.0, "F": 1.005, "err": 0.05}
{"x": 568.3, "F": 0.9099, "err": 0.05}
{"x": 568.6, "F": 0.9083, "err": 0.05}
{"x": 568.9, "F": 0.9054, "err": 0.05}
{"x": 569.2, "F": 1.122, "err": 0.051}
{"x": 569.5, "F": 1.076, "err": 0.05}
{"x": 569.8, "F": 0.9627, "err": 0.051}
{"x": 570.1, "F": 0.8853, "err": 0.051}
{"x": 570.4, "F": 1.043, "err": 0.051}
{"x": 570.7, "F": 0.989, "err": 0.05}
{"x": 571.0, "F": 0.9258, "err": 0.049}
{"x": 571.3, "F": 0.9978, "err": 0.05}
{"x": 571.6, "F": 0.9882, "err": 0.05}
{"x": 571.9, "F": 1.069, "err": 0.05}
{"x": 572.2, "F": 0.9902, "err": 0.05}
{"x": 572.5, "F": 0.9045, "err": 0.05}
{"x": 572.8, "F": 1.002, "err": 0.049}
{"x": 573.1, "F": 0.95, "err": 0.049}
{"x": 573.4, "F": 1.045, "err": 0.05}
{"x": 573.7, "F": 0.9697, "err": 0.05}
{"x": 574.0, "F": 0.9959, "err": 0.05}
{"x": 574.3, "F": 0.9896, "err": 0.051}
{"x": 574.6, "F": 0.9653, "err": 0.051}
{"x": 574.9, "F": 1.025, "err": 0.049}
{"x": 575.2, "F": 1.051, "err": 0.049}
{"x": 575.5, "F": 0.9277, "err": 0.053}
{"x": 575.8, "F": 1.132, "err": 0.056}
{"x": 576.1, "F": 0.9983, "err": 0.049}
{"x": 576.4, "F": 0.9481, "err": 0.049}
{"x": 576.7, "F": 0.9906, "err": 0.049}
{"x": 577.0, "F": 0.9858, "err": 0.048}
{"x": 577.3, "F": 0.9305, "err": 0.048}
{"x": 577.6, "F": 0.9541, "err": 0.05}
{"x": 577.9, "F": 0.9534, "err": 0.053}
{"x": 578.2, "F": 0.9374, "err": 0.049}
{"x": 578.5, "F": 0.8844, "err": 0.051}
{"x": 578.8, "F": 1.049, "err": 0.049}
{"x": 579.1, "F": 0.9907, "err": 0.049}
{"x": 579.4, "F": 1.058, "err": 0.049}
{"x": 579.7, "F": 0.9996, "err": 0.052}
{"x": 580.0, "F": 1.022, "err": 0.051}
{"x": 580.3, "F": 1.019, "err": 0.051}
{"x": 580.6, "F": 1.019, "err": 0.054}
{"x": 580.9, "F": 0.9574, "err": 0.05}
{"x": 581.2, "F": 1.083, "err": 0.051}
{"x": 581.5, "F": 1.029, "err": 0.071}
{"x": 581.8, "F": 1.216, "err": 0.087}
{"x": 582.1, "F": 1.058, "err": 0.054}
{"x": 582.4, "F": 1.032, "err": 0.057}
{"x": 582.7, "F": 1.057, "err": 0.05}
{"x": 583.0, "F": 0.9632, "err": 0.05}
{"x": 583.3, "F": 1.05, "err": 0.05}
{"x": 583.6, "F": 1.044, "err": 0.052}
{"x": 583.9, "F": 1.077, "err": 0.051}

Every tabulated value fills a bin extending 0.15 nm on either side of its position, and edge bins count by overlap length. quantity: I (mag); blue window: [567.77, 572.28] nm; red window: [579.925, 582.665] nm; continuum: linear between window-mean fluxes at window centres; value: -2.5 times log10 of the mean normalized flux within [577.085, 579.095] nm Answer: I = 0.08 mag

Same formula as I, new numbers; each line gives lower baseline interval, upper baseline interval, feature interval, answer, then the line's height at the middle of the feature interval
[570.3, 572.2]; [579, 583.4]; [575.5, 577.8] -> 0.037 mag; 1.02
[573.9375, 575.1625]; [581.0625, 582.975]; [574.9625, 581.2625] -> 0.042 mag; 1.03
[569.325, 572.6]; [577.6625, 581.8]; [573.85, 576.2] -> -0.016 mag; 0.996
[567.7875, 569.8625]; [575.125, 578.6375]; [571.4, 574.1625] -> -0.013 mag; 0.979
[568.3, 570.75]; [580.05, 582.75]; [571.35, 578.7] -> 0.033 mag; 1.01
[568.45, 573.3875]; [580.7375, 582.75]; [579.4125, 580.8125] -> 0.035 mag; 1.05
